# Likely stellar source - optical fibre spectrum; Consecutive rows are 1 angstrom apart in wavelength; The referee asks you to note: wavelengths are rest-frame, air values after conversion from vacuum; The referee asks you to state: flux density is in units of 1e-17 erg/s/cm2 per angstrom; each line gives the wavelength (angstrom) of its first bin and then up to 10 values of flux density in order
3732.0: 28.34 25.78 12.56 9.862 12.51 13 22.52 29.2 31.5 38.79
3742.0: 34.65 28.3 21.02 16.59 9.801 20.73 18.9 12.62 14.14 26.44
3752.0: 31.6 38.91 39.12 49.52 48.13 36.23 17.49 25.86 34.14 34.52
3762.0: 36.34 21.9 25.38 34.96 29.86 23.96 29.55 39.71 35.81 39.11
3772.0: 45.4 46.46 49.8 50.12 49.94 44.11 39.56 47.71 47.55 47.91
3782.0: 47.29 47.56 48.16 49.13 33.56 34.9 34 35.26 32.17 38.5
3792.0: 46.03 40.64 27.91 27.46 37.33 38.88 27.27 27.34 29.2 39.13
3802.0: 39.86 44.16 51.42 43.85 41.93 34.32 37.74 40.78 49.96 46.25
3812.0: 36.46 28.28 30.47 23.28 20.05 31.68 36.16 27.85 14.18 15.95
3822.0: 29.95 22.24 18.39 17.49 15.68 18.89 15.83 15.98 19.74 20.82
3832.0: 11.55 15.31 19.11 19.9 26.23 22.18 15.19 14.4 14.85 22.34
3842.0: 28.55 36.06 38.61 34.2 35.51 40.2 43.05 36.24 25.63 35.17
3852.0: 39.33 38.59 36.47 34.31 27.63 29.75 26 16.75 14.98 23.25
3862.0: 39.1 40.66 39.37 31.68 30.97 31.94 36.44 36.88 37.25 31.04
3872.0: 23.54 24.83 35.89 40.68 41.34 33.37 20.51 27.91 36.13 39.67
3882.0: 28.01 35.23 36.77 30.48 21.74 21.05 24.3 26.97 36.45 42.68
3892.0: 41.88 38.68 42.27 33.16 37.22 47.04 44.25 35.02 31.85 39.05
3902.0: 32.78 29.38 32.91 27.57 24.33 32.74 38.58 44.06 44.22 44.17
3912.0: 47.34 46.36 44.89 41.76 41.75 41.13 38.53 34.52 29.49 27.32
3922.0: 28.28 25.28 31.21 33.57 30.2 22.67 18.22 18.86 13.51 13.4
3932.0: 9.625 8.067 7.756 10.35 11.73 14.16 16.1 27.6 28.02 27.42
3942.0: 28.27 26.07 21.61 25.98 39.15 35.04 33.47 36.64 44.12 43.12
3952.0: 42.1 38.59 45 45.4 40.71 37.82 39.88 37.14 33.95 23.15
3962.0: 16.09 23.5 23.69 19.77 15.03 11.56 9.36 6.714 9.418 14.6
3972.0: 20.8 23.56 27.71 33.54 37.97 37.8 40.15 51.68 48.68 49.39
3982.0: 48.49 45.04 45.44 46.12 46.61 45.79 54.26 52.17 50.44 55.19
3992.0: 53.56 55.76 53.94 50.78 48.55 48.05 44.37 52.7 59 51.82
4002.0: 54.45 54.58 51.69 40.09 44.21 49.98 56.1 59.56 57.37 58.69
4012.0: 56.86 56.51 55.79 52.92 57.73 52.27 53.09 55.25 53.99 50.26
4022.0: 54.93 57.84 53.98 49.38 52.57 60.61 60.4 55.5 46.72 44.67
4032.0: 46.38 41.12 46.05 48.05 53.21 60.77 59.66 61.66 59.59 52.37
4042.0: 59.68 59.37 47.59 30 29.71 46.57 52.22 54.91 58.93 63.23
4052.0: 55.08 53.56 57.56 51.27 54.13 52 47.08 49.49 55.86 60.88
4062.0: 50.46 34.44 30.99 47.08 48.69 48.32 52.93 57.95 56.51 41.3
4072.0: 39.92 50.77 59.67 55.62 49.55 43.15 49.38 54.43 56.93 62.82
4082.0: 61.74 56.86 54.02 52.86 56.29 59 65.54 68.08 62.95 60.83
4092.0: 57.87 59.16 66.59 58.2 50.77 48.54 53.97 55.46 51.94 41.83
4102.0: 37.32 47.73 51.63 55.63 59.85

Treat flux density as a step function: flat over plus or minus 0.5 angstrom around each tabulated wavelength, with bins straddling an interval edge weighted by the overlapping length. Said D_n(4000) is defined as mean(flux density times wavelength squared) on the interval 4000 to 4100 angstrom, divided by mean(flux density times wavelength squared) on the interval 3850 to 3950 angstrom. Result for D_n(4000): 1.8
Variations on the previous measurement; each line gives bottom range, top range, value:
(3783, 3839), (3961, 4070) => 1.73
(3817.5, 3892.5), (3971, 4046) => 1.89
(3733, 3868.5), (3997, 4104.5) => 1.92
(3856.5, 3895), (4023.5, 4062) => 1.78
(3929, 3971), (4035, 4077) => 2.15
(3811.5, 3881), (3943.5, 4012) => 1.54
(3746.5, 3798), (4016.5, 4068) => 1.63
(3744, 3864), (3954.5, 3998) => 1.27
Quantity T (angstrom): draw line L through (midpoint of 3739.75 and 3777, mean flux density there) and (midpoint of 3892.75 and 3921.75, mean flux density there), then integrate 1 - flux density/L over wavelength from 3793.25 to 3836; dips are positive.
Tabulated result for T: 6.6 angstrom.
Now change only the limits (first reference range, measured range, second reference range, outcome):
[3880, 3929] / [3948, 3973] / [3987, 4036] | 8.7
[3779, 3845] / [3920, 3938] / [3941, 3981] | 6.7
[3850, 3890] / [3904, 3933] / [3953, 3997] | 2.0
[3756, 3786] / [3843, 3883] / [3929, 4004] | 4.1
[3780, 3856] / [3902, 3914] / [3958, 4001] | -0.9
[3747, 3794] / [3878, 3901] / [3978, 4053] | 5.1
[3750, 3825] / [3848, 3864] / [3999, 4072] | 3.5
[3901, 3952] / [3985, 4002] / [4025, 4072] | -4.1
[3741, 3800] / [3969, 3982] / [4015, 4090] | 4.2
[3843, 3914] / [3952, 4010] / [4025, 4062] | 7.2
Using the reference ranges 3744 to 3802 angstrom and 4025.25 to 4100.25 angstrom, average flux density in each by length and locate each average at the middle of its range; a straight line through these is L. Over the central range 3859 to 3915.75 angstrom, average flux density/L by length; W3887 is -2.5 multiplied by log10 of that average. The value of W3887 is 0.217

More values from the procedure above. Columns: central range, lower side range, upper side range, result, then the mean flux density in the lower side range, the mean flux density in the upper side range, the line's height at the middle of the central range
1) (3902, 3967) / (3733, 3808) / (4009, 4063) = 0.46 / 33.9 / 53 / 45.7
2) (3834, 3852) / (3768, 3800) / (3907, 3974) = 0.23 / 40.2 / 28.4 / 35.7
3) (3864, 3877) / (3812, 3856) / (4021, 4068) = -0.12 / 25.9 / 51.4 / 30.3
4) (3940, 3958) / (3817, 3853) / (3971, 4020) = 0.17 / 24.9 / 48.6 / 41.7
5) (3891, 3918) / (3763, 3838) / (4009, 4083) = 0.07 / 33.2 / 52.4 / 41.3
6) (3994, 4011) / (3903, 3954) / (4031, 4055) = -0.17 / 30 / 51.9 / 44.1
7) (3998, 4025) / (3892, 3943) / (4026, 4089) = -0.19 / 30.4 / 52.3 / 45.1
